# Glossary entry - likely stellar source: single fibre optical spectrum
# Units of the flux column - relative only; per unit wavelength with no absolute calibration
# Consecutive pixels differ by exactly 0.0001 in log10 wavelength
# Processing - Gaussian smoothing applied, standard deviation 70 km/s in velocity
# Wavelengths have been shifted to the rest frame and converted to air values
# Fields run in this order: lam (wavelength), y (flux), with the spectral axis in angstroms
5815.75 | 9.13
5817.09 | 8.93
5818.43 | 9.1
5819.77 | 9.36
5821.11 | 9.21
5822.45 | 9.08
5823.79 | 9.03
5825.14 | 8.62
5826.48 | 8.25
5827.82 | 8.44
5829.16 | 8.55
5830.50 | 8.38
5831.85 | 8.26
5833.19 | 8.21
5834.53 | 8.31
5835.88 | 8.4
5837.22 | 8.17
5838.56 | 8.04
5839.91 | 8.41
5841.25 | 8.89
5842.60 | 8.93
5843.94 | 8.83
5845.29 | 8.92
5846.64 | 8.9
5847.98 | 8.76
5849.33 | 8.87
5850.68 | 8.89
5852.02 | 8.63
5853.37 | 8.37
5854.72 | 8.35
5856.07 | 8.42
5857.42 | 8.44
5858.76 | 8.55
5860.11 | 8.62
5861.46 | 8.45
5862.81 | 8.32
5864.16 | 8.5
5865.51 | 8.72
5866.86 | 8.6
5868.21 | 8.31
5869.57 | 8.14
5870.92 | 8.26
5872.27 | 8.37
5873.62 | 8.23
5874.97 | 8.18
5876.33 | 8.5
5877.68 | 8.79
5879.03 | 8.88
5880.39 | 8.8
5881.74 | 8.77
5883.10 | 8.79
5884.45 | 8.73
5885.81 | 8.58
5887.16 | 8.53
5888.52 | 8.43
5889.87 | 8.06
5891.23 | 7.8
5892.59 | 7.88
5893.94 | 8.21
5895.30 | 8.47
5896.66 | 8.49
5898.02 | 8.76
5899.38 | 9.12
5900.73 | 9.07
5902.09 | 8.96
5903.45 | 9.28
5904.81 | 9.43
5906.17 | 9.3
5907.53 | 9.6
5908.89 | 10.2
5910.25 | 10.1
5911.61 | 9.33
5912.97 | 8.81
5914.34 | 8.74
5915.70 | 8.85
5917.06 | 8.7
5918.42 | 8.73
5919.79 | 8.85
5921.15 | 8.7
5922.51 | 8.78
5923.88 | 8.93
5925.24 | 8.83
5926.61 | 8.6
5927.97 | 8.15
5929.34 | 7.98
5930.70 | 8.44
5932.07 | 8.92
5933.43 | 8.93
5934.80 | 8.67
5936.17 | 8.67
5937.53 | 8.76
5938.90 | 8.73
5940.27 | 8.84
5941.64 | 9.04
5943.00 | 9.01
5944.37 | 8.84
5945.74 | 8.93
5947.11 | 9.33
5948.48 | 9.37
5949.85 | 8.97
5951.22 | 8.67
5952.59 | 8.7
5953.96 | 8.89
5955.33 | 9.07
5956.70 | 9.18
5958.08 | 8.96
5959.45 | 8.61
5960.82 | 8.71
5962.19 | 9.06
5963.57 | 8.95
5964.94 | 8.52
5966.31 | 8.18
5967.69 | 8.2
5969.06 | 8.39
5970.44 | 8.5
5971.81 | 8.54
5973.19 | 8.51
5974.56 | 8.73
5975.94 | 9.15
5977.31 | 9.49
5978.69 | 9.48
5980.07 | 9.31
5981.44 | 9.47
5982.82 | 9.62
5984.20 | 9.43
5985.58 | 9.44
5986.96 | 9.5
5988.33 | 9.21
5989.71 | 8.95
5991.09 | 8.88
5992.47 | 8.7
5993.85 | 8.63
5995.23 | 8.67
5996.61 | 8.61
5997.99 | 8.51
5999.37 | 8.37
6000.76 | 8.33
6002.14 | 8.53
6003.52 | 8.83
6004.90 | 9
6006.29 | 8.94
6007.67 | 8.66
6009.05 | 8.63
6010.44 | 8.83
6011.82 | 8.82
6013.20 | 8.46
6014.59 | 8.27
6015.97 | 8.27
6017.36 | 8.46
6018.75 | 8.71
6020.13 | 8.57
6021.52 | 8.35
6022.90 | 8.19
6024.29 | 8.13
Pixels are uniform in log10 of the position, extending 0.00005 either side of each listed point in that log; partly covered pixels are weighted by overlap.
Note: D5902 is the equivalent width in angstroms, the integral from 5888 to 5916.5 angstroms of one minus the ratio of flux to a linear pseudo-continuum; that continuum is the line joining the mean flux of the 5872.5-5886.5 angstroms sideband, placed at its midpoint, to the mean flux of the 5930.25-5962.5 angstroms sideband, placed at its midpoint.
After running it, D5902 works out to -0.6 angstroms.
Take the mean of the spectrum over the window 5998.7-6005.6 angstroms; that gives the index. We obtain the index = 8.6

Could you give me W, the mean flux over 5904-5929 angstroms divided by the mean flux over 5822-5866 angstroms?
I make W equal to 1.05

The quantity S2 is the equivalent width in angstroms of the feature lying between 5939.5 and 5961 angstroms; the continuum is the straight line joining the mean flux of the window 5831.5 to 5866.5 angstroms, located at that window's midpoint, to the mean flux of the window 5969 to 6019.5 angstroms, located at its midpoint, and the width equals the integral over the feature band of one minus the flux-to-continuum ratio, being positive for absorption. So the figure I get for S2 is -0.49 angstroms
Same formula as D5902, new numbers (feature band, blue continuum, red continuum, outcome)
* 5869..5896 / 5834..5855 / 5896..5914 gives 1.8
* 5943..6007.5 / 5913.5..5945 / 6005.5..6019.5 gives -1.7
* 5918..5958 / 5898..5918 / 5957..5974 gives 0.4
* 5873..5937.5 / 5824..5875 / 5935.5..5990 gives -0.3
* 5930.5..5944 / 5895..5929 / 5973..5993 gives 0.4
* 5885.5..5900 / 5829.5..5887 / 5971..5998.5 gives 0.5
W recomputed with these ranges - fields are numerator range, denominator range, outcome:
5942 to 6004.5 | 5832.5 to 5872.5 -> 1.04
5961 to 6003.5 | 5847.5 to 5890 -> 1.04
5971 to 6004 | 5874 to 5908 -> 1.03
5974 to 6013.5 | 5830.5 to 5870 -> 1.05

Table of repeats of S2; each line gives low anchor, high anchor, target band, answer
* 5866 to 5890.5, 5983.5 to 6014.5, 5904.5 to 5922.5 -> -1.2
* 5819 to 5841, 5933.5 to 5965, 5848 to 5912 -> 0.1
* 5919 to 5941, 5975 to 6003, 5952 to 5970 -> 0.3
